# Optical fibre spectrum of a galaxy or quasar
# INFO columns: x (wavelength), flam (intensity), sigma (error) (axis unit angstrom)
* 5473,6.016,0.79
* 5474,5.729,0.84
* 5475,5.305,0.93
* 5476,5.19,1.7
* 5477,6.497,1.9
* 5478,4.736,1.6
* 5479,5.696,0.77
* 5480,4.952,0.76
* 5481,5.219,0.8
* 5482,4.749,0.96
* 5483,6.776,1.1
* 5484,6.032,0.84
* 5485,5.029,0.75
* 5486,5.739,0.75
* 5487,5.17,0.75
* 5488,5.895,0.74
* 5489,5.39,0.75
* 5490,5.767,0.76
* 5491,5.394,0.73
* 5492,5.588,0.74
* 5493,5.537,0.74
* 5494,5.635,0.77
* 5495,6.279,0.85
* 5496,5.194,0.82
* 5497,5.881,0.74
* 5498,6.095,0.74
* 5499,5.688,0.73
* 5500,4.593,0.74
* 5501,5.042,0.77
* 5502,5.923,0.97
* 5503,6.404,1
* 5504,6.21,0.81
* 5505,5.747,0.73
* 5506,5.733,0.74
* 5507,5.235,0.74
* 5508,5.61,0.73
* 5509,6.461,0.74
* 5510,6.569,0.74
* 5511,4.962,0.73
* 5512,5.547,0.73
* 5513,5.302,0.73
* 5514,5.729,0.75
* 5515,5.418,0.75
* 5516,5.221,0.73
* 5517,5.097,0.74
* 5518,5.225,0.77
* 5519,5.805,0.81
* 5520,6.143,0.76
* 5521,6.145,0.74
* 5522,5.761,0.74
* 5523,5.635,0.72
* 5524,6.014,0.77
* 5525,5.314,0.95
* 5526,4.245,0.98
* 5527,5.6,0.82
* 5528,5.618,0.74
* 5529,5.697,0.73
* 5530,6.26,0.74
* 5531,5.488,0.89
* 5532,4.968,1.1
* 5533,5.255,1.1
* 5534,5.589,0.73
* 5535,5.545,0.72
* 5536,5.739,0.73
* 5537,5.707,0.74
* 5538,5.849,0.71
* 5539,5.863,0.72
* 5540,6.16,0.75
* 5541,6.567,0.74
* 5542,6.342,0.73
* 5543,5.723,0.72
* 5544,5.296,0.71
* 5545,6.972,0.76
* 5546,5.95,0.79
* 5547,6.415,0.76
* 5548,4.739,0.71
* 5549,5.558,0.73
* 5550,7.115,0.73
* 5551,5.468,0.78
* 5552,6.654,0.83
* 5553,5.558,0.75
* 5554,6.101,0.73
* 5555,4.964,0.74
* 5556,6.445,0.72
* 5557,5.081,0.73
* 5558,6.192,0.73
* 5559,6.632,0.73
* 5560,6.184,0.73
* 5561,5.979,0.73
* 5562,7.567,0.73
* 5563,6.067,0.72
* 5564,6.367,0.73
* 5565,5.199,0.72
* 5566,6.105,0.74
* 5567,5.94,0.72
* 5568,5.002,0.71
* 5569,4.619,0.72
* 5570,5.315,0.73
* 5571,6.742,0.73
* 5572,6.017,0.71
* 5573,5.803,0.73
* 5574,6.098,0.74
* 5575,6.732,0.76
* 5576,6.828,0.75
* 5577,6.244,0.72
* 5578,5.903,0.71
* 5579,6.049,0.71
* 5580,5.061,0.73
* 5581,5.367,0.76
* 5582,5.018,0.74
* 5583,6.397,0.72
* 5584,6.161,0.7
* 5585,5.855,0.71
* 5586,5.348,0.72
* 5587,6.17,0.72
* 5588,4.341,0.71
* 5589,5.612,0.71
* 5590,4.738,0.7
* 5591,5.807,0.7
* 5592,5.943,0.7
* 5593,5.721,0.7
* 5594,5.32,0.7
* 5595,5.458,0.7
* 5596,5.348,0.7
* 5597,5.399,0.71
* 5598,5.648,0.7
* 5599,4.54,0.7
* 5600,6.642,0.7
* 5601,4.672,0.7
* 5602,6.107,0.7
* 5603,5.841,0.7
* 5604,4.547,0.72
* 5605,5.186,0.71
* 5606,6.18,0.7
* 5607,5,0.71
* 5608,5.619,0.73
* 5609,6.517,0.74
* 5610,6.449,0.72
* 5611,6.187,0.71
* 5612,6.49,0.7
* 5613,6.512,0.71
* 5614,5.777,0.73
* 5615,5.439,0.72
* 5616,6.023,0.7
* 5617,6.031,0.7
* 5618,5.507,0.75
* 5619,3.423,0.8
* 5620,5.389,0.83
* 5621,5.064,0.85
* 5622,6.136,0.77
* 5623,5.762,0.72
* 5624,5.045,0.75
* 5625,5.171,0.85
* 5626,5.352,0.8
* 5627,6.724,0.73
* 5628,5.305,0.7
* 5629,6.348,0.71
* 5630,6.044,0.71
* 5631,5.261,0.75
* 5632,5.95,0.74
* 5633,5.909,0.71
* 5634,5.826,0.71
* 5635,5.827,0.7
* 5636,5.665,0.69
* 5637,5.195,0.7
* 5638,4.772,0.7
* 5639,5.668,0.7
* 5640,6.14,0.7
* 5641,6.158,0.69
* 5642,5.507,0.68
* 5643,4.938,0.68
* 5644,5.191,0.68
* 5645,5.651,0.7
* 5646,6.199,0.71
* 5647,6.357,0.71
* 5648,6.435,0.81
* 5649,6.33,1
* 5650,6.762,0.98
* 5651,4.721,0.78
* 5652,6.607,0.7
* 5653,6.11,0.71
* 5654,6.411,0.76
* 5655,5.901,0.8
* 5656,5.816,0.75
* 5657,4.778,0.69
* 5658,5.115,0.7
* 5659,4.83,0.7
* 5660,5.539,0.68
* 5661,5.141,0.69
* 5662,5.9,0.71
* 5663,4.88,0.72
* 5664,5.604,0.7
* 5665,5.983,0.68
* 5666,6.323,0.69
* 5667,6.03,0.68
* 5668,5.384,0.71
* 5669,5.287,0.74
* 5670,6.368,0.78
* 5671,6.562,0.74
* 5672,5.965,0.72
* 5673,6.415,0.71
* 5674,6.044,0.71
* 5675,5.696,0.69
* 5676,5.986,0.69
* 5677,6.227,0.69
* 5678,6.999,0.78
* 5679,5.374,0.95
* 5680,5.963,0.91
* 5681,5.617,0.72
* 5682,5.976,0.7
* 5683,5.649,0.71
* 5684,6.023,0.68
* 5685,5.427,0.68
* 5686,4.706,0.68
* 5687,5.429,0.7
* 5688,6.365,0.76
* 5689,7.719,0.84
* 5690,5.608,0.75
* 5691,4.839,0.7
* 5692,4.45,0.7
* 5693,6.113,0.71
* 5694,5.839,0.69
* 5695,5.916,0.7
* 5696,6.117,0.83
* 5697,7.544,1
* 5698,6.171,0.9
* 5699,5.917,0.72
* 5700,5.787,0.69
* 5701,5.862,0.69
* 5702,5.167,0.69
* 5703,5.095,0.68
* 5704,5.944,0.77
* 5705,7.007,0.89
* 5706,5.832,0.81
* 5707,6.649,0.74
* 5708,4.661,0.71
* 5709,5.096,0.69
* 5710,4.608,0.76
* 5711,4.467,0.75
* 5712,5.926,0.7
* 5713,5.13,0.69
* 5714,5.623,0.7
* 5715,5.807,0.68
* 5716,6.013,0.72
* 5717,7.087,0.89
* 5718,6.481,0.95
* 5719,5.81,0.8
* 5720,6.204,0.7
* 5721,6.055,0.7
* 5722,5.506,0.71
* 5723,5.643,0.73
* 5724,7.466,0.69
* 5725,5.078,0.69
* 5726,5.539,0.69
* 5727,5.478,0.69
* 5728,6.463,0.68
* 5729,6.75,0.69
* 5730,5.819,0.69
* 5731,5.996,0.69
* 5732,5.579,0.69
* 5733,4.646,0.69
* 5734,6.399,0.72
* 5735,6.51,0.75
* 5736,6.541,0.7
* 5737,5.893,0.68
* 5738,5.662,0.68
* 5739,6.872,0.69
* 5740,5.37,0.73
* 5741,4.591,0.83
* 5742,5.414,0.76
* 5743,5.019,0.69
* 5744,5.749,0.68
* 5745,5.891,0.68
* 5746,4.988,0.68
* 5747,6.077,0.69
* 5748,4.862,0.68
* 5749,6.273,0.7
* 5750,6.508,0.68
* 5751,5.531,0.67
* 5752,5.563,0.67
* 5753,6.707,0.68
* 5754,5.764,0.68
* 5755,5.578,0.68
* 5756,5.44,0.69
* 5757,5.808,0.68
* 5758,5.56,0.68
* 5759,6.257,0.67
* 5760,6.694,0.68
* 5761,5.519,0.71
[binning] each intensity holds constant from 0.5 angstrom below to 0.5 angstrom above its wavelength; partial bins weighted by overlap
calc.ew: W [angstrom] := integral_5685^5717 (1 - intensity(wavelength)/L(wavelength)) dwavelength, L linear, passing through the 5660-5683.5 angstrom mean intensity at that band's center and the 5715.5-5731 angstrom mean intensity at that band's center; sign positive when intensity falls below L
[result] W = 1.4 angstrom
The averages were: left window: 5.88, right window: 6.09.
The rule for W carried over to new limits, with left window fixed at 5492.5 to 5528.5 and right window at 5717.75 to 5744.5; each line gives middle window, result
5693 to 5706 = -0.43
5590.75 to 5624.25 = 0.70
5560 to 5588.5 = -0.88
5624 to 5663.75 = 0.53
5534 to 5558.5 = -1.05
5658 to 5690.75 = -0.12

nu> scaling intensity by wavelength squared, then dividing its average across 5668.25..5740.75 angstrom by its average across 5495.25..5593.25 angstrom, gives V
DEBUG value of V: 1.08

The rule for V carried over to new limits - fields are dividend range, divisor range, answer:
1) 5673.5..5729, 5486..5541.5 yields 1.11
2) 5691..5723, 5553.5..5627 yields 1.05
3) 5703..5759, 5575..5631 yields 1.07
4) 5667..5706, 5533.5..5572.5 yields 1.04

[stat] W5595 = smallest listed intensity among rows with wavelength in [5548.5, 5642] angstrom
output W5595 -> 3.423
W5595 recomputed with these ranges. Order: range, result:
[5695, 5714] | 4.467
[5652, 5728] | 4.45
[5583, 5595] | 4.341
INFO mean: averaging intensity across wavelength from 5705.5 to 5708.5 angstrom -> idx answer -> 5.71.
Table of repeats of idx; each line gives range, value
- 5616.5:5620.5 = 5.09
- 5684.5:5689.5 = 5.93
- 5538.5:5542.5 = 6.23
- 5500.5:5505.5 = 5.87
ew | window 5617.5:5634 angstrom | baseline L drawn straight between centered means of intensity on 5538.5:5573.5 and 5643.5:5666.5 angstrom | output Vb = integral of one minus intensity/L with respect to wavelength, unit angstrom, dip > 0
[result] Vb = 0.8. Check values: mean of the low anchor 5.96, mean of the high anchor 5.76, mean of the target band 5.53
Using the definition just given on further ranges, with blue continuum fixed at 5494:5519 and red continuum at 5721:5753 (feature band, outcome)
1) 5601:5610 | 0.1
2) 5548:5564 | -1.1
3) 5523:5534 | 0.4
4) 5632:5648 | 0.1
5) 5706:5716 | 0.7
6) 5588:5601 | 0.6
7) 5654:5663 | 0.5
